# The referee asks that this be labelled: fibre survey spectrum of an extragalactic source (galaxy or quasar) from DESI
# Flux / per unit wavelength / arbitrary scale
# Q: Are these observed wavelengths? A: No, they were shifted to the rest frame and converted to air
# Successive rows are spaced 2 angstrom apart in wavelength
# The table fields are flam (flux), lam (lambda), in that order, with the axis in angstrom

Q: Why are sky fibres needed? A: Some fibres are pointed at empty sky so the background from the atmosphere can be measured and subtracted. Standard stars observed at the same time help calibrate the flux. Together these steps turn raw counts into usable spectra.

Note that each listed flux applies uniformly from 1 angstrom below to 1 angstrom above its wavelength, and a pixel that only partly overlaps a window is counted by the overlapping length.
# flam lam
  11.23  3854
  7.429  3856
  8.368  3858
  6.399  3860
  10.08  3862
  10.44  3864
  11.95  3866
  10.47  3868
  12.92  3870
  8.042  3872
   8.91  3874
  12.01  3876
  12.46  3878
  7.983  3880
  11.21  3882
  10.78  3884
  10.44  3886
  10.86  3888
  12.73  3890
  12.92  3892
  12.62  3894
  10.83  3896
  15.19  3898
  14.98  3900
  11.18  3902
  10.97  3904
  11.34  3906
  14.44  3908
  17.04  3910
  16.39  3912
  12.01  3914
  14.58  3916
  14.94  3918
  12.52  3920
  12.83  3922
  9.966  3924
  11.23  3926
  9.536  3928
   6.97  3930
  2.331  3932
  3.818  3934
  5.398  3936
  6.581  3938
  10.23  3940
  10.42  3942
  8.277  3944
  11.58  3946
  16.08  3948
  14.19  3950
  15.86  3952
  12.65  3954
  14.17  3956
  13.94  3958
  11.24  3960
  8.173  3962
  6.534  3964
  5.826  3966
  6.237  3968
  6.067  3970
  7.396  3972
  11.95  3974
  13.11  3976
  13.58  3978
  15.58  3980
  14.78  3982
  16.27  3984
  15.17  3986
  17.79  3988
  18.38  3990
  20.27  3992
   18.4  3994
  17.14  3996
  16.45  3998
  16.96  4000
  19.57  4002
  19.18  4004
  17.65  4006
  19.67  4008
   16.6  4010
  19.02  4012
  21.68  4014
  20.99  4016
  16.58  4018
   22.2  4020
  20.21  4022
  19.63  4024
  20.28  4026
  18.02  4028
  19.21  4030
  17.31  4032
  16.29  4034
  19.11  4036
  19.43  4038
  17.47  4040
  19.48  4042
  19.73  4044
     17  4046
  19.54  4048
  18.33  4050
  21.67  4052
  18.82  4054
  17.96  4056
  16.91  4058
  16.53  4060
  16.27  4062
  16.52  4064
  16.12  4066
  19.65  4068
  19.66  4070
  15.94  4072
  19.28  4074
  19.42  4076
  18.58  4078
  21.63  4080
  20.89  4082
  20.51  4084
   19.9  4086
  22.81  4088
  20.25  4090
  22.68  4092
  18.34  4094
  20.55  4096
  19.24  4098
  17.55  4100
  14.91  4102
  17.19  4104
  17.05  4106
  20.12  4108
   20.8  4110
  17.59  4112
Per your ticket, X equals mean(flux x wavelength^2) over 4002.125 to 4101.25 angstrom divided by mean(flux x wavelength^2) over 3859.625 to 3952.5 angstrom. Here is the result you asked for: 1.8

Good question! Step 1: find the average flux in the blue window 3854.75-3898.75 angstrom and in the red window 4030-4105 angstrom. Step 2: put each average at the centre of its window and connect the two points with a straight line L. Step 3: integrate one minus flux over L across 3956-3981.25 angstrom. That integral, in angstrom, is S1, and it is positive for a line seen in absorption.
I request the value 7.6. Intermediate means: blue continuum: 10.7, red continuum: 18.7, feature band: 10.2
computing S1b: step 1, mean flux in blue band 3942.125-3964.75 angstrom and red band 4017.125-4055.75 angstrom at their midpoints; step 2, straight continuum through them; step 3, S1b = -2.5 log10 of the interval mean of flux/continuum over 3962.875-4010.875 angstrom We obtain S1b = 0.04 mag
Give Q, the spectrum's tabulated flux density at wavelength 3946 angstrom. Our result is 11.58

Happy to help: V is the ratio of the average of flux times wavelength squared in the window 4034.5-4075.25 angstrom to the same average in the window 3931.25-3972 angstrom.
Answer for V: 2.0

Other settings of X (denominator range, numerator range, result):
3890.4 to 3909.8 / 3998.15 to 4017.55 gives 1.54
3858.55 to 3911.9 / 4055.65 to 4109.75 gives 1.79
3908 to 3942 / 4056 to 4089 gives 1.92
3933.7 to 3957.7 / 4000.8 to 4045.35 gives 1.79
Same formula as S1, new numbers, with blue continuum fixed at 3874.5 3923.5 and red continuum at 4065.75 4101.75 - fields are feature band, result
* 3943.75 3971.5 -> 7.42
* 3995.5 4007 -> -0.98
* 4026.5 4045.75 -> -0.72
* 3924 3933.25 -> 4.05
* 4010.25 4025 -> -2.41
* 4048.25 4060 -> -0.09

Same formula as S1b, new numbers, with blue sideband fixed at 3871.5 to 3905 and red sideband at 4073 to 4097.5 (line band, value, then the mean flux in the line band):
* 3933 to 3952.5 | 0.36 mag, 10.1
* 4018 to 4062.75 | -0.02 mag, 18.7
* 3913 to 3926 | 0.02 mag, 12.7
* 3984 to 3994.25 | -0.11 mag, 17.8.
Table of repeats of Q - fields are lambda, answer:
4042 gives 19.48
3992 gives 20.27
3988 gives 17.79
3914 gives 12.01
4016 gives 20.99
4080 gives 21.63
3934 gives 3.818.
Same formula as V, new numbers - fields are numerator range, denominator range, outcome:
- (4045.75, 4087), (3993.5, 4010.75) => 1.07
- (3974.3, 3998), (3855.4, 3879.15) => 1.73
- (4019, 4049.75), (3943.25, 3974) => 1.86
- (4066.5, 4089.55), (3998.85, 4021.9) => 1.07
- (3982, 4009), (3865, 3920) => 1.53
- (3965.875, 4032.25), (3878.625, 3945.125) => 1.58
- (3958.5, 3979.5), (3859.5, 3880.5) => 0.95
